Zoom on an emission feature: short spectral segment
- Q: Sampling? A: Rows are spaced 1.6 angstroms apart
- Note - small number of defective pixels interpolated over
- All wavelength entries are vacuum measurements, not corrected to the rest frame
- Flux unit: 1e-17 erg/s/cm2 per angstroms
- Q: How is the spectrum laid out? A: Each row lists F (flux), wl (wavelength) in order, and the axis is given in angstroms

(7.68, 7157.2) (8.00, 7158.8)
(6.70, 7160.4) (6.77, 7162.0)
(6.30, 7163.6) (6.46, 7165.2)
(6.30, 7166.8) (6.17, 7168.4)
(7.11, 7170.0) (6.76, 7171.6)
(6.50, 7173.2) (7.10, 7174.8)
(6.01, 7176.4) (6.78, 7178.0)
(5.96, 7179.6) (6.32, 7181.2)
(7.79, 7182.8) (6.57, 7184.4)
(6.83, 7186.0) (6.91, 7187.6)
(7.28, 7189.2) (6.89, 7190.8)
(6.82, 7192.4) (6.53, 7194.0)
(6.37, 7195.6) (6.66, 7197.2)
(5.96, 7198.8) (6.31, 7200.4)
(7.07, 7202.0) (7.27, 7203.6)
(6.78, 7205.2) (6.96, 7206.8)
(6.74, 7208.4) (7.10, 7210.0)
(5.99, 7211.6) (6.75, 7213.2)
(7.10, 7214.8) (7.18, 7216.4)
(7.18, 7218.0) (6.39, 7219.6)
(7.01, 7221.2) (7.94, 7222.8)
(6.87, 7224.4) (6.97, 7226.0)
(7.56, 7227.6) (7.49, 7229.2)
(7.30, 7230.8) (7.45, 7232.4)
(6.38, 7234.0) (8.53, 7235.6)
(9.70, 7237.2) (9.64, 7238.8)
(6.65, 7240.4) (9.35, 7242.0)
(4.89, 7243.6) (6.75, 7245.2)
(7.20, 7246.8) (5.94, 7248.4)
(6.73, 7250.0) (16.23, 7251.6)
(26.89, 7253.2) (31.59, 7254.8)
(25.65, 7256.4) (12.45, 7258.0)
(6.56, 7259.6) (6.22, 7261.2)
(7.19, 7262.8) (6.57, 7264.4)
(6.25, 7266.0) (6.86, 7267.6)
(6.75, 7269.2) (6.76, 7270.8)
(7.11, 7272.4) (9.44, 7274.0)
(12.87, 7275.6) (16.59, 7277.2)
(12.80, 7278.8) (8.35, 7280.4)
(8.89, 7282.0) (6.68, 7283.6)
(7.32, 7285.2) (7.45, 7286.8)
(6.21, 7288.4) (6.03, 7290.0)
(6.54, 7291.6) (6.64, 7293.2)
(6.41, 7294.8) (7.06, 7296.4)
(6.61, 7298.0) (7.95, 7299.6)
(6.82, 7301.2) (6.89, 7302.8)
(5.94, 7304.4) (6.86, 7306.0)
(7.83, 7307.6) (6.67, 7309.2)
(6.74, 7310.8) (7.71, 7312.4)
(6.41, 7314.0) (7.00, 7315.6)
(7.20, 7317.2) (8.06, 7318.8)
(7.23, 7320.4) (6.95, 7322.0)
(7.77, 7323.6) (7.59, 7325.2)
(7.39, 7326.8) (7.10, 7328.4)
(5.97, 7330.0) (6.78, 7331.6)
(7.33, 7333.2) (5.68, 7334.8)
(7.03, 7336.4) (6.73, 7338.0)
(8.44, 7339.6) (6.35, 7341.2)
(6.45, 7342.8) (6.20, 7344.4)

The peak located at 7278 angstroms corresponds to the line [N II]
